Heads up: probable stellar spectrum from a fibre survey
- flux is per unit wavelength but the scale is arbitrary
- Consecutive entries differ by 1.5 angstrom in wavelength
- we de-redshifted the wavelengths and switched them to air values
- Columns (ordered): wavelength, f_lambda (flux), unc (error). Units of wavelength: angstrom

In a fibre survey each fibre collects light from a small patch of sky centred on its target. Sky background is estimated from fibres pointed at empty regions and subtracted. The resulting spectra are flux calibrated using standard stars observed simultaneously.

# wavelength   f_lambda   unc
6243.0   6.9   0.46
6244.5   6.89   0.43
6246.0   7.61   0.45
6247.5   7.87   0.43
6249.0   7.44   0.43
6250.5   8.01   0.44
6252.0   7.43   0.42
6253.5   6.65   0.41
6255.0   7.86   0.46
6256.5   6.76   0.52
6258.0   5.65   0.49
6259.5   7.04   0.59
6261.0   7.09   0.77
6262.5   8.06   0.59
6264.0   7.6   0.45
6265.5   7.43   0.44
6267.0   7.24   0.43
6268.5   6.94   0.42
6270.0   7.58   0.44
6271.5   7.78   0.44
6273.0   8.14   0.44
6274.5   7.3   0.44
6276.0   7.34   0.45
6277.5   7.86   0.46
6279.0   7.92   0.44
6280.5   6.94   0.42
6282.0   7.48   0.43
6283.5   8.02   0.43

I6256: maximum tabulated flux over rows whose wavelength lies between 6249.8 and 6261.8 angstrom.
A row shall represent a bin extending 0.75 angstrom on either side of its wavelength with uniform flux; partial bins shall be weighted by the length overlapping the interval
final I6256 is 8.01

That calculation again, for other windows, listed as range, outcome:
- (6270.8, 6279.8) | 8.14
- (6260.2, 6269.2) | 8.06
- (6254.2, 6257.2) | 7.86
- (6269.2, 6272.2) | 7.78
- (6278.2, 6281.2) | 7.92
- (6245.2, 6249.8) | 7.87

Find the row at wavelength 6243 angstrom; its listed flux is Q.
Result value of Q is 6.9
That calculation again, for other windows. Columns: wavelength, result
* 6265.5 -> 7.43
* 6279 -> 7.92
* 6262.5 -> 8.06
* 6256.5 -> 6.76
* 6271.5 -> 7.78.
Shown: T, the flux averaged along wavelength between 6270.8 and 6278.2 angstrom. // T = 7.68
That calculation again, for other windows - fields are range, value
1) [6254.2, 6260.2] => 6.82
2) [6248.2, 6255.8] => 7.48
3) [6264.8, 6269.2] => 7.2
